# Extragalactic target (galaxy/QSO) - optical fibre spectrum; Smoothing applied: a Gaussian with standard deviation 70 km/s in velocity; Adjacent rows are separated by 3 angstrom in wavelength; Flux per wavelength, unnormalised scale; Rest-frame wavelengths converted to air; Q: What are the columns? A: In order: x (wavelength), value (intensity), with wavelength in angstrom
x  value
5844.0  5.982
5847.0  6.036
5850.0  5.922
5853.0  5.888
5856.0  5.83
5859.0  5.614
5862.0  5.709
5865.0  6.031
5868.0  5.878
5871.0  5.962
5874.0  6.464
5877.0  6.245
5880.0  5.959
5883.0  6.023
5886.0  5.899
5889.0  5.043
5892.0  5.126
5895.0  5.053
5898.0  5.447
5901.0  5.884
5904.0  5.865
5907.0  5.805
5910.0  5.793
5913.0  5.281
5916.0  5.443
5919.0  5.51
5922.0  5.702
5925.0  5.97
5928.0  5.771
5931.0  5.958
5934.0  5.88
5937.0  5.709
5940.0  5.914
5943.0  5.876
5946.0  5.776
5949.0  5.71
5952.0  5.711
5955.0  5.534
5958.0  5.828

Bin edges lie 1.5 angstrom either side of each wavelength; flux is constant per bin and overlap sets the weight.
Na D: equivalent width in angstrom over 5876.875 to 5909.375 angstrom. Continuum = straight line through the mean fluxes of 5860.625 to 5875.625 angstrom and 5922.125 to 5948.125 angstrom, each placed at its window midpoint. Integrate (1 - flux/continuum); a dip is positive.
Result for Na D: 1.7 angstrom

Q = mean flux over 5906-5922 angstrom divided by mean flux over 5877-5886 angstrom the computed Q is 0.9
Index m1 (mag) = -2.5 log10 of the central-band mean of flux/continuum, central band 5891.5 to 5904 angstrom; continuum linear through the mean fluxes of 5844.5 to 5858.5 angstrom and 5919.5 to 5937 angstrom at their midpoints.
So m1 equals 0.08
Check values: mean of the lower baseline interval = 5.9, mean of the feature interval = 5.46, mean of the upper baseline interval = 5.82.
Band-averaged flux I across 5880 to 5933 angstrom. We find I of 5.63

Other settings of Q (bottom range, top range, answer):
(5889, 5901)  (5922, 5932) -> 1.11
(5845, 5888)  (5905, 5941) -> 0.96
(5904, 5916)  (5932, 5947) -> 1.04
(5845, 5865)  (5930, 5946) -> 1.00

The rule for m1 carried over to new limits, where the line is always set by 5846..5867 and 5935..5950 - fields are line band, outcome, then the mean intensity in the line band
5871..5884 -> -0.06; 6.15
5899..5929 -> 0.02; 5.7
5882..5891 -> 0.04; 5.61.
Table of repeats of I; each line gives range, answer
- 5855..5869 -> 5.81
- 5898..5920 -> 5.64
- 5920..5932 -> 5.83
